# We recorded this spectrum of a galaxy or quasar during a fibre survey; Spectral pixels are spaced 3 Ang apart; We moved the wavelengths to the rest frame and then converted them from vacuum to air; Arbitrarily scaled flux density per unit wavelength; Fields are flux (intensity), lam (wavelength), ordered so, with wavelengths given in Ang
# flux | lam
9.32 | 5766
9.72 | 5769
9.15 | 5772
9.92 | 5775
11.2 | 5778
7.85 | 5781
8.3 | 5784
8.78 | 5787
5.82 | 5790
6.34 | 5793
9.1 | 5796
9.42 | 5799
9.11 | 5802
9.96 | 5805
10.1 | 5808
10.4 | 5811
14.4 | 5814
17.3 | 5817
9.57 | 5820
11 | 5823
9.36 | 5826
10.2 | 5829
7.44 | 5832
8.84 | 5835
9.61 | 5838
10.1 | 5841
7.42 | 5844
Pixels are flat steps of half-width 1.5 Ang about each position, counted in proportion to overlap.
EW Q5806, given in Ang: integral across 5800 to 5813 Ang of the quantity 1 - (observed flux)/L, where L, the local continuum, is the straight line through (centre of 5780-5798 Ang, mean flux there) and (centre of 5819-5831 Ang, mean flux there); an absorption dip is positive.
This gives -1.8 Ang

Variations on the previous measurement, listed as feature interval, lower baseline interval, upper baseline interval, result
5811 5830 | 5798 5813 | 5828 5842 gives -4.59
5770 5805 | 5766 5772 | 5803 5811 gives 3.73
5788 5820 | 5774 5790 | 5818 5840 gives -3.06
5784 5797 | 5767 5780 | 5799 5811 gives 3.02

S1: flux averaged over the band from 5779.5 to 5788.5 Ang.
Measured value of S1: 8.31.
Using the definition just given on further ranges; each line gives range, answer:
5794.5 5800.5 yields 9.26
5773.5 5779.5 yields 10.6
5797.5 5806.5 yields 9.5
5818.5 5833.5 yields 9.51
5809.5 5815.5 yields 12.4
